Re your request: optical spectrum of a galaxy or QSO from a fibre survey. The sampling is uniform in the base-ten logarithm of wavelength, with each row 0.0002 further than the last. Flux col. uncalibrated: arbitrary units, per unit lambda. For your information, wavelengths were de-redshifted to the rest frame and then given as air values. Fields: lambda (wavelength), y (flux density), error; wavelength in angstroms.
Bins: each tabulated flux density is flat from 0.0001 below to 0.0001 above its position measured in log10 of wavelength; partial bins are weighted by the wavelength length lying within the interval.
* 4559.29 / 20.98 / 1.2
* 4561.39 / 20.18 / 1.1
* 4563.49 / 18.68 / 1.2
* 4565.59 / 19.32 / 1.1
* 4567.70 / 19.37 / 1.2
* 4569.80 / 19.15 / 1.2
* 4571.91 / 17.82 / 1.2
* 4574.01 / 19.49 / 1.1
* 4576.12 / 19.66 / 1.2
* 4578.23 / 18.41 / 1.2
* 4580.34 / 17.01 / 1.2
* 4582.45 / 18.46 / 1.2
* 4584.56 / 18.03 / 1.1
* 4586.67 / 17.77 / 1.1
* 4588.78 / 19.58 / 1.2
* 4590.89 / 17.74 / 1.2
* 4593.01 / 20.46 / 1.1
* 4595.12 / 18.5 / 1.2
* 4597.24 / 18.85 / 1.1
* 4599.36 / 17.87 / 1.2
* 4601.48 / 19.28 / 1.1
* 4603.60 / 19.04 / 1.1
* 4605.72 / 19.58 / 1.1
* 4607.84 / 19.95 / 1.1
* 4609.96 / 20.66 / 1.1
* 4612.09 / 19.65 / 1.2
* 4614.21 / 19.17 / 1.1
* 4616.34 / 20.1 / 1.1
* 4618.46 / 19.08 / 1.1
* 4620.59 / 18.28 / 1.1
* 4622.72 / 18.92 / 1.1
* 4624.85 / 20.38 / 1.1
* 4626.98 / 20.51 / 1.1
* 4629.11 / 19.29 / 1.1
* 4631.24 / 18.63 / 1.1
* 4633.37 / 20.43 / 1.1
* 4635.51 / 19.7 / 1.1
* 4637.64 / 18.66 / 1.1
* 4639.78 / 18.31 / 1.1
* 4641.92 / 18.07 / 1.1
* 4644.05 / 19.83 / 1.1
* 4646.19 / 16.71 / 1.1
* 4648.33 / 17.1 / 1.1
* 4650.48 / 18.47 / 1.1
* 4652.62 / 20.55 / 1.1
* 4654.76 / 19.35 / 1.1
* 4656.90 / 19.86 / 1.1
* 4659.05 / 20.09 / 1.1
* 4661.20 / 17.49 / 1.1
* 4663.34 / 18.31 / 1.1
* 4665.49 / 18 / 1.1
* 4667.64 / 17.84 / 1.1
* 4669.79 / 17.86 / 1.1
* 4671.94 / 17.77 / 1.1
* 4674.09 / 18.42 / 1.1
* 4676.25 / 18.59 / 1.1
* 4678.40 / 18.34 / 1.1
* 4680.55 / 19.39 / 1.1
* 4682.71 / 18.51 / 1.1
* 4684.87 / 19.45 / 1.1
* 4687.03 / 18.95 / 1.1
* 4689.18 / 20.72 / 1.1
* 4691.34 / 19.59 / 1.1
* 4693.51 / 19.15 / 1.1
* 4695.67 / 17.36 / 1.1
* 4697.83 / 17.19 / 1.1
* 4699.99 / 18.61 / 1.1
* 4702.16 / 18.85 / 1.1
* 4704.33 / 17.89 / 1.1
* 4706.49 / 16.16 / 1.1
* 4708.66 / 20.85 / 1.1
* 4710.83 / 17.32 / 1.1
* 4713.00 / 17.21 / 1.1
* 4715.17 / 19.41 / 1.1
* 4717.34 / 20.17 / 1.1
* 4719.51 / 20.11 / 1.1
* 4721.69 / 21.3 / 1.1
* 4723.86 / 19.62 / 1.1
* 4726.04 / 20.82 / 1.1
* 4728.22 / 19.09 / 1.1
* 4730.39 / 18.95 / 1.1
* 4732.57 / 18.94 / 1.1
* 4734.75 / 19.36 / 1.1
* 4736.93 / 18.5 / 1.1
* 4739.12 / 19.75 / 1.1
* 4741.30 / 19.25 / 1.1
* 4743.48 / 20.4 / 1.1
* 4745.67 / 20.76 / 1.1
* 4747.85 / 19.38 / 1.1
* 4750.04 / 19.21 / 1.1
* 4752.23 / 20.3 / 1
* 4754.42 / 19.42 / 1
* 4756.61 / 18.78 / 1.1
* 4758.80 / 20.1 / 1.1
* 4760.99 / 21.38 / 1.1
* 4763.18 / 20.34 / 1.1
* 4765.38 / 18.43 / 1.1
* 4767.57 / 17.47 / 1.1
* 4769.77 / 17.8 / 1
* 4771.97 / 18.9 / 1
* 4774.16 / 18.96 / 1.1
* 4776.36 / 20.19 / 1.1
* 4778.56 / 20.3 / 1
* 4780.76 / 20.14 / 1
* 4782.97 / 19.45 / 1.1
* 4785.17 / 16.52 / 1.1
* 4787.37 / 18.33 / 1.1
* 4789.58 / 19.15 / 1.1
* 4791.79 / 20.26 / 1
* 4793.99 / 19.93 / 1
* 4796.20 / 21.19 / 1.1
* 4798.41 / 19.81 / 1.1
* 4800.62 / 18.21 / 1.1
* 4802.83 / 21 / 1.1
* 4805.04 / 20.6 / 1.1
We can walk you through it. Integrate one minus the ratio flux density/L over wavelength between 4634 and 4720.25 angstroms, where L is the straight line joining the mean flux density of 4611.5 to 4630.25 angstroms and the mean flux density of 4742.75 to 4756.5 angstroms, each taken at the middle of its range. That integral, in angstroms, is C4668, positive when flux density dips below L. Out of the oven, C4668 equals 4.3 angstroms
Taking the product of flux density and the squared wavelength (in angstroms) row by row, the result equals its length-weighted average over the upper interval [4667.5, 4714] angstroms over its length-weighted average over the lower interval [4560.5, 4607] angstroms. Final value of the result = 1.03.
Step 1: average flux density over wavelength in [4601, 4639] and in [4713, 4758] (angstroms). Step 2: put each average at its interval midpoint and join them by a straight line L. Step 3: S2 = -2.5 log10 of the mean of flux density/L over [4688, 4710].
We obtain 0.055 mag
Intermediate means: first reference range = 19.5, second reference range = 19.6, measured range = 18.6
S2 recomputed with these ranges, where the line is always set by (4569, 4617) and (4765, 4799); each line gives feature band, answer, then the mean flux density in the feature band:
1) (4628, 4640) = -0.01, 19.2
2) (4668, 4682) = 0.04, 18.4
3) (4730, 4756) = -0.02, 19.5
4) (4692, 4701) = 0.05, 18.1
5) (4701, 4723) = 0.01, 18.9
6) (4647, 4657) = 0.01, 18.9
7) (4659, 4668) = 0.05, 18.2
